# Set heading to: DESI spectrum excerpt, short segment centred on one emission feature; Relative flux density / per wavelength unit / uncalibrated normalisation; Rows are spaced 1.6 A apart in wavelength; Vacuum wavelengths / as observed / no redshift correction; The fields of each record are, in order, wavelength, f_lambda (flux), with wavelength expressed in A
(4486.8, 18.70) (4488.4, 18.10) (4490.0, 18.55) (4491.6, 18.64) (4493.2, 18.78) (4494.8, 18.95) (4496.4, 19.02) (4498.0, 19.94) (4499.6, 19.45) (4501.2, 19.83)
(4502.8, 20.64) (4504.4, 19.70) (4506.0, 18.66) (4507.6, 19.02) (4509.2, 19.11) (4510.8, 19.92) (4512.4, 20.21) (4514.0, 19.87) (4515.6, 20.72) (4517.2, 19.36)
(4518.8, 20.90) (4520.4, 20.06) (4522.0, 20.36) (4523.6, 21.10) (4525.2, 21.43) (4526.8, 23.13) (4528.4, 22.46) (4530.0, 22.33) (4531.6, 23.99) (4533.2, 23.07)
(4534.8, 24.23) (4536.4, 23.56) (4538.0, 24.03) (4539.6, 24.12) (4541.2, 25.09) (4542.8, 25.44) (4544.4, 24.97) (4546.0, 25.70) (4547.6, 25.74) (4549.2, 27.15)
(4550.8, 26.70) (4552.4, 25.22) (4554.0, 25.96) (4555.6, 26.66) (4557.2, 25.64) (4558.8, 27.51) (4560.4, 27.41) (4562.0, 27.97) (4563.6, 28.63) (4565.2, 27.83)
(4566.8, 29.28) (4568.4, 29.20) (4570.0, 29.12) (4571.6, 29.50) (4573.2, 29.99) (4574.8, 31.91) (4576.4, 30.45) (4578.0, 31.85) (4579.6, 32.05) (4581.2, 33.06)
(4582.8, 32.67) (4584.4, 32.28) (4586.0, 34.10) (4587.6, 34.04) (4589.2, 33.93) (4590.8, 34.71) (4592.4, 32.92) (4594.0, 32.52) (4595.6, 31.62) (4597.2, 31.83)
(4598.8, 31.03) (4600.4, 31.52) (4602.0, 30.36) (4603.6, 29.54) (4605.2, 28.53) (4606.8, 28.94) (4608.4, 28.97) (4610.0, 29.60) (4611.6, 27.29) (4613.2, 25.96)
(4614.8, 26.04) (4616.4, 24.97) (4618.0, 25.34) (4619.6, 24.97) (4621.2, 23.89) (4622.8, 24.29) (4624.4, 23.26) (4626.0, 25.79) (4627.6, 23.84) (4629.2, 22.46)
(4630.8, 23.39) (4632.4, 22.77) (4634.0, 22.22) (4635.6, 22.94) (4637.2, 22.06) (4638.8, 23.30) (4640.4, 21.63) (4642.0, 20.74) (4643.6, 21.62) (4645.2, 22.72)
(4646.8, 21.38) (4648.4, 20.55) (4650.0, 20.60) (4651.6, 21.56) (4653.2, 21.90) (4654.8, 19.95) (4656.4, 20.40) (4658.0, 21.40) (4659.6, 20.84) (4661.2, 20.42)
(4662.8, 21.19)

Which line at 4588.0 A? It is C IV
